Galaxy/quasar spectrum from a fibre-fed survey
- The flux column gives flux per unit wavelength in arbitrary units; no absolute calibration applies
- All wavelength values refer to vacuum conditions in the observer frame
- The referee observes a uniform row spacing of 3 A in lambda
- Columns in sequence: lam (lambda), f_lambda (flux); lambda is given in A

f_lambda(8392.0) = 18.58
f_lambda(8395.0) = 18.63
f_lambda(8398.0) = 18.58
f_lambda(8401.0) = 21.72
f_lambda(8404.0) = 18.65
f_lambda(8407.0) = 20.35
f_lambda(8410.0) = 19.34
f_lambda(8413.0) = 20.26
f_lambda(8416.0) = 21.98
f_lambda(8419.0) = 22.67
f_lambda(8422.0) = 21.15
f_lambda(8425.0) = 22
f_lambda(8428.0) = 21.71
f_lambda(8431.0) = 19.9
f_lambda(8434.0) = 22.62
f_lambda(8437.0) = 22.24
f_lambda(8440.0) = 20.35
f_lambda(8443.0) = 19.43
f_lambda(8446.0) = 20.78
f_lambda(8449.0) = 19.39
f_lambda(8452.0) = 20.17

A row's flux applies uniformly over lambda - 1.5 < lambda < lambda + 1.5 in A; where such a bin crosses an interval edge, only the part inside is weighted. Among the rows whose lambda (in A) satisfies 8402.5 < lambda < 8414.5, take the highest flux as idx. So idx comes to 20.35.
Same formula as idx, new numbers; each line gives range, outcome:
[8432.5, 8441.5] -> 22.62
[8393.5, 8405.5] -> 21.72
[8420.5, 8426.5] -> 22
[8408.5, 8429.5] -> 22.67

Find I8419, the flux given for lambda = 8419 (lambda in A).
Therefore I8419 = 22.67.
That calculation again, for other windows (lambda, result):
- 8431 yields 19.9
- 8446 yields 20.78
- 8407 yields 20.35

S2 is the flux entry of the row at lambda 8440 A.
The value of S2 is 20.35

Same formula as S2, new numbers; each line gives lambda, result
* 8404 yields 18.65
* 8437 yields 22.24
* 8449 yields 19.39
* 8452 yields 20.17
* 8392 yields 18.58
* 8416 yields 21.98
